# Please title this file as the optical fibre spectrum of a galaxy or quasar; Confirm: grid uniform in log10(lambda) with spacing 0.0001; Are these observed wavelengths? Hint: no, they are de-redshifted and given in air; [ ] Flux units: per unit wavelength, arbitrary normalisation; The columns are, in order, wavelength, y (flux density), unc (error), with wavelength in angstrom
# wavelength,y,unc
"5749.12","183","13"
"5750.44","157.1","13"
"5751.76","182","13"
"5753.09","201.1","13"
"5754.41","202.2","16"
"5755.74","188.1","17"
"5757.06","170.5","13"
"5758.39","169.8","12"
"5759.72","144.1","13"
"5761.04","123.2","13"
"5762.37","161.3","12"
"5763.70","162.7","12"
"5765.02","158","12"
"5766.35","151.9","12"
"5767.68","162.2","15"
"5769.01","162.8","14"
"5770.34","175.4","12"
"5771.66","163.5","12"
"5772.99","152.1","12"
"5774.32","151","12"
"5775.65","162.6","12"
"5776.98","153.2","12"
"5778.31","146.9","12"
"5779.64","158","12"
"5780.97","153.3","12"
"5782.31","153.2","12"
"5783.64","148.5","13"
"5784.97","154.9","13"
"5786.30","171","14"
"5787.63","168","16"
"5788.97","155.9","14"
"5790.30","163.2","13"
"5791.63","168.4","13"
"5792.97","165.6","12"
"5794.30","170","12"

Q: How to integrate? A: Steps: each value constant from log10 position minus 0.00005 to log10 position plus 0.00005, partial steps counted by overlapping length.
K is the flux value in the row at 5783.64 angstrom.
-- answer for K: 148.5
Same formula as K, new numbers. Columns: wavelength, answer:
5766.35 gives 151.9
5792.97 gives 165.6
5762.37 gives 161.3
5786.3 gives 171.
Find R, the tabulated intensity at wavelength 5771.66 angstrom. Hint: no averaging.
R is 163.5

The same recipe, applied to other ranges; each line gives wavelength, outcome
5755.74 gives 188.1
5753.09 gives 201.1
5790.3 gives 163.2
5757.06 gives 170.5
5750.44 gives 157.1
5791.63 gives 168.4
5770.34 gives 175.4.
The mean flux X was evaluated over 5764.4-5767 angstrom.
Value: 155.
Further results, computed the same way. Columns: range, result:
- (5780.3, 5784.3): 151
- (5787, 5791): 162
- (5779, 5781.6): 156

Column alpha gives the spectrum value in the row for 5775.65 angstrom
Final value 162.6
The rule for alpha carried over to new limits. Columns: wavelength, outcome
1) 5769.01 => 162.8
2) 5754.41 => 202.2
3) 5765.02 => 158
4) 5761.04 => 123.2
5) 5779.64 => 158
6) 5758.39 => 169.8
